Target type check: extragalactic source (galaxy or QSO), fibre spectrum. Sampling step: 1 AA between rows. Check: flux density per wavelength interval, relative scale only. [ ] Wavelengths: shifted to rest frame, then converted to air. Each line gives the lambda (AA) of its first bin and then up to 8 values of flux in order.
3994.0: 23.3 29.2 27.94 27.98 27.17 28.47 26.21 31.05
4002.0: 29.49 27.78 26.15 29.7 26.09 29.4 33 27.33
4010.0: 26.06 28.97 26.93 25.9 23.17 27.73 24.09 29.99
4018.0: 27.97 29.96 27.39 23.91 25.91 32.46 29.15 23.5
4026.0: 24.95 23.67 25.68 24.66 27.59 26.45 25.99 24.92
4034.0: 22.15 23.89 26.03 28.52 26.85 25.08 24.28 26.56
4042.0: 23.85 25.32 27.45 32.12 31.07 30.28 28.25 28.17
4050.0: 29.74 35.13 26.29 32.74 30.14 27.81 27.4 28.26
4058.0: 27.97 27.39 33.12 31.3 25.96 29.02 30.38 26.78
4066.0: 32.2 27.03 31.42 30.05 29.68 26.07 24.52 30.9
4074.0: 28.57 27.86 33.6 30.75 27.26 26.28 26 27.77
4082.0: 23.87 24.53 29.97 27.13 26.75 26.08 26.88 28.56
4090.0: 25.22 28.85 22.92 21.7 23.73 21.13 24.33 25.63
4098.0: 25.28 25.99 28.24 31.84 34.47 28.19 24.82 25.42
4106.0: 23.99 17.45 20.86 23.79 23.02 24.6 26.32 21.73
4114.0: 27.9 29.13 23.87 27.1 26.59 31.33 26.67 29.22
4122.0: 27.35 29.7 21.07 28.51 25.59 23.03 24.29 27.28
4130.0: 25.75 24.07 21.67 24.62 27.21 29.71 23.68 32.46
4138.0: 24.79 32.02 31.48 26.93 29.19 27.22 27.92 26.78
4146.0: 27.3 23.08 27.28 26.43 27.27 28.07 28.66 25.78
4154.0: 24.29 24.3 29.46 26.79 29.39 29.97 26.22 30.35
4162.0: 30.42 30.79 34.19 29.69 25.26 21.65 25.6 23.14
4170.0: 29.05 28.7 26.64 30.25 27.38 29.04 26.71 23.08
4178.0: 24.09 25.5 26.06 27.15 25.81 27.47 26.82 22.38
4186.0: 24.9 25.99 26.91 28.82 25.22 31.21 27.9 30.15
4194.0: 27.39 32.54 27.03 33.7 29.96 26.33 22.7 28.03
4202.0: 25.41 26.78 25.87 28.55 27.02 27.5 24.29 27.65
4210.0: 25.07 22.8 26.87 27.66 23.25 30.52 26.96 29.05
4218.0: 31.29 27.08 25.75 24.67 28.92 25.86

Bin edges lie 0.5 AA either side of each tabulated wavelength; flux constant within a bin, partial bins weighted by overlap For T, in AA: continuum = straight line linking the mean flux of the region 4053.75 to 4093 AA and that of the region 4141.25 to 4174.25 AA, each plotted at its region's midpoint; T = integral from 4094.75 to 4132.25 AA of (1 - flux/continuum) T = 2.7 AA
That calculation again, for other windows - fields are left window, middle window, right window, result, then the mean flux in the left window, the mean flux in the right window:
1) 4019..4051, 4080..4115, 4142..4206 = 1.8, 26.8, 27.3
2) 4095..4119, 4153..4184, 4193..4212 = -0.7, 25.7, 27.2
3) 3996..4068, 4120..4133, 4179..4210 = 0.8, 27.7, 27.2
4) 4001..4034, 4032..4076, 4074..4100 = -2.5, 27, 26.4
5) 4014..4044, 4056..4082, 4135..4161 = -2.0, 26.1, 27.6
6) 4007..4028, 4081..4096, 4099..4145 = 0.6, 27.1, 26.5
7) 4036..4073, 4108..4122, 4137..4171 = 1.0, 28.6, 27.7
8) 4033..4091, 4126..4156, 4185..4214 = 0.9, 28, 27.1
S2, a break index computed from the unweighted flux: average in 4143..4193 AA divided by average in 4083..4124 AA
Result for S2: 1.04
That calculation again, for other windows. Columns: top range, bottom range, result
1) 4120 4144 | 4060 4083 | 0.94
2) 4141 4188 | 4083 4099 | 1.06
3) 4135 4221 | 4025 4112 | 1.01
